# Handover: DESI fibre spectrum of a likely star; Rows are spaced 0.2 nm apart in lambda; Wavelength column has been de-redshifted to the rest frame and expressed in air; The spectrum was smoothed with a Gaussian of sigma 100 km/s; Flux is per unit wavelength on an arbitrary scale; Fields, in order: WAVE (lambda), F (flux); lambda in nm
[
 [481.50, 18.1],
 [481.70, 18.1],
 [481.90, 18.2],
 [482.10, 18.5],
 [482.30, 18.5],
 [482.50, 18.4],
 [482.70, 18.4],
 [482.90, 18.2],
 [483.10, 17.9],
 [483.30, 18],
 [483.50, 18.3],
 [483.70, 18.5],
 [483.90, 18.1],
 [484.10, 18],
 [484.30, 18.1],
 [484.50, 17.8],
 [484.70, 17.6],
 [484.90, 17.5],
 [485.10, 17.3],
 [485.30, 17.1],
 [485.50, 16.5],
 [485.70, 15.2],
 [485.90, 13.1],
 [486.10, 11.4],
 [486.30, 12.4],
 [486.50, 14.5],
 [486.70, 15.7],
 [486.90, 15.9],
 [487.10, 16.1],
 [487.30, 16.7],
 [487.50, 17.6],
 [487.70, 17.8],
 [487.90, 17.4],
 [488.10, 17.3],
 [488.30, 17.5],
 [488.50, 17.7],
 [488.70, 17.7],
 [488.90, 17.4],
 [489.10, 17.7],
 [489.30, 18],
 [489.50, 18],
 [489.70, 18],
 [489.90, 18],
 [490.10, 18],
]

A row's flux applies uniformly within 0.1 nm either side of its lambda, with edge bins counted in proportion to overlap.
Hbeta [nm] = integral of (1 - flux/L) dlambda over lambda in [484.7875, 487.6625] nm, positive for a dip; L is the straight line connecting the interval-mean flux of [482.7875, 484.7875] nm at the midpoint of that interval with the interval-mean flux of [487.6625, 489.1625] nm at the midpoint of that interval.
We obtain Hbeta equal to 0.36 nm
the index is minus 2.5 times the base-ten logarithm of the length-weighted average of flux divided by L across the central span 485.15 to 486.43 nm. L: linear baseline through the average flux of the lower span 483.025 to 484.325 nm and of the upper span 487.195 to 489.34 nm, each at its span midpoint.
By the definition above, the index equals 0.23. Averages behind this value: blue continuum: 18.1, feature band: 14.4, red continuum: 17.5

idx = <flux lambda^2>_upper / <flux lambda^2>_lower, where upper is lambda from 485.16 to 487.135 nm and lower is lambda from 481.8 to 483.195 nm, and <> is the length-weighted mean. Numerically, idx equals 0.82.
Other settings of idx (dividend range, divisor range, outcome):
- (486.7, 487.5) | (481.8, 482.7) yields 0.91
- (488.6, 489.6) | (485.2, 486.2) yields 1.23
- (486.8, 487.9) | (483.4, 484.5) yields 0.94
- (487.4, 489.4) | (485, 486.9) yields 1.20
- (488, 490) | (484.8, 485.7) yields 1.07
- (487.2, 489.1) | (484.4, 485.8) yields 1.04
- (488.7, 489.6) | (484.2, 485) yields 1.02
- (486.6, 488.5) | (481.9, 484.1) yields 0.94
